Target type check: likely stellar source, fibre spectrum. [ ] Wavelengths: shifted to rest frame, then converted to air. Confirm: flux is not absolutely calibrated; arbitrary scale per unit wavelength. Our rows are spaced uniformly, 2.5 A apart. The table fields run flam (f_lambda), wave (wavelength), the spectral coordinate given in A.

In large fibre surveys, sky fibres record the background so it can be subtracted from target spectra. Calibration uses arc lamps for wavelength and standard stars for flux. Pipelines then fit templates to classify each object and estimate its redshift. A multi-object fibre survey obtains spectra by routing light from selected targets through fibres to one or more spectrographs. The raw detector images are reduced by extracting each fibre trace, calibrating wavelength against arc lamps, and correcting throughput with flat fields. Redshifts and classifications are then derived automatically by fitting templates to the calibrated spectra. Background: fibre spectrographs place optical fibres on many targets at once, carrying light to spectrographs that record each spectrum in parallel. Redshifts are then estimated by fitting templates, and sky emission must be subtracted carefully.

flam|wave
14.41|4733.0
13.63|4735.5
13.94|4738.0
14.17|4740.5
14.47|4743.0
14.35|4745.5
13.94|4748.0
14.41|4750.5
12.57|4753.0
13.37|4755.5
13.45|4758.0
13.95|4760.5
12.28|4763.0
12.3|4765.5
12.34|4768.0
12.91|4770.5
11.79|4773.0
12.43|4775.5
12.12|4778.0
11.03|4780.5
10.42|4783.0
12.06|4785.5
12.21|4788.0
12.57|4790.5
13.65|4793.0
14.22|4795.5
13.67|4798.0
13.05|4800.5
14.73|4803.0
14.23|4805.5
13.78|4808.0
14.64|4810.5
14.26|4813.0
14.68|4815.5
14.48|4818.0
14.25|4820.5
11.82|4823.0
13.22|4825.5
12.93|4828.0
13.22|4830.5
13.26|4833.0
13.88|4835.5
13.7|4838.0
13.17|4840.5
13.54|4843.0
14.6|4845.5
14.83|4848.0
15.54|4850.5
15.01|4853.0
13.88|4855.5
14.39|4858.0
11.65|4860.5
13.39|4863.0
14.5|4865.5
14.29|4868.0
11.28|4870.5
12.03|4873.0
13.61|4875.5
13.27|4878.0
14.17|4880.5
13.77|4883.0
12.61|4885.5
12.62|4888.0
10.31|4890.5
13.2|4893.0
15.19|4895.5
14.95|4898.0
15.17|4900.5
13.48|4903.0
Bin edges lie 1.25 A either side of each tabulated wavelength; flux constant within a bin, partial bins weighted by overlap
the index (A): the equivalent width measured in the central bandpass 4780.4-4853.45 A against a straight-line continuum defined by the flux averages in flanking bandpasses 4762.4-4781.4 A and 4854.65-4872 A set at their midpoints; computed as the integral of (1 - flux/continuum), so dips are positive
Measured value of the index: -4.8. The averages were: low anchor 12.2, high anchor 13.3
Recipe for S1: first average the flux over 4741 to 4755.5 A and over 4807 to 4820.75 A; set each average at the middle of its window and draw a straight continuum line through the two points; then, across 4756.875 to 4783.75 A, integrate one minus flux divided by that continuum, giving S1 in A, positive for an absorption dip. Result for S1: 3.4 A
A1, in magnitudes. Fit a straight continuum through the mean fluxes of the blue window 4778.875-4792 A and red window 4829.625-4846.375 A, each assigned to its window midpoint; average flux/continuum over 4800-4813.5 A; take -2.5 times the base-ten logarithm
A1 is -0.14 mag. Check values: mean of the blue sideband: 11.7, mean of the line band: 14.2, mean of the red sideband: 13.6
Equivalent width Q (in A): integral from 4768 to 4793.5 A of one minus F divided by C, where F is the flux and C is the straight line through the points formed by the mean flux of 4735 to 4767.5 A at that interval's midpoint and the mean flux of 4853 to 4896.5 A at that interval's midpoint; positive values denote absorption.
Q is 2.7 A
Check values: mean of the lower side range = 13.6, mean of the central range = 12.1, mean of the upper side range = 13.2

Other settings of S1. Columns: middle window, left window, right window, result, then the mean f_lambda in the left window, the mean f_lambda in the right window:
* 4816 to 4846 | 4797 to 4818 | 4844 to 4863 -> 1.4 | 14.2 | 14.2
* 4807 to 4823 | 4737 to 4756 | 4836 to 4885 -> -0.4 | 13.9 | 13.7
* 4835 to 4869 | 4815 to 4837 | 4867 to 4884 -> -1.8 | 13.5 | 13.2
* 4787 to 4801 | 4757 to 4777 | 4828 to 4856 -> -0.1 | 12.7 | 14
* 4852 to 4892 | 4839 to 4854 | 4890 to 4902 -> 2.9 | 14.4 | 14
